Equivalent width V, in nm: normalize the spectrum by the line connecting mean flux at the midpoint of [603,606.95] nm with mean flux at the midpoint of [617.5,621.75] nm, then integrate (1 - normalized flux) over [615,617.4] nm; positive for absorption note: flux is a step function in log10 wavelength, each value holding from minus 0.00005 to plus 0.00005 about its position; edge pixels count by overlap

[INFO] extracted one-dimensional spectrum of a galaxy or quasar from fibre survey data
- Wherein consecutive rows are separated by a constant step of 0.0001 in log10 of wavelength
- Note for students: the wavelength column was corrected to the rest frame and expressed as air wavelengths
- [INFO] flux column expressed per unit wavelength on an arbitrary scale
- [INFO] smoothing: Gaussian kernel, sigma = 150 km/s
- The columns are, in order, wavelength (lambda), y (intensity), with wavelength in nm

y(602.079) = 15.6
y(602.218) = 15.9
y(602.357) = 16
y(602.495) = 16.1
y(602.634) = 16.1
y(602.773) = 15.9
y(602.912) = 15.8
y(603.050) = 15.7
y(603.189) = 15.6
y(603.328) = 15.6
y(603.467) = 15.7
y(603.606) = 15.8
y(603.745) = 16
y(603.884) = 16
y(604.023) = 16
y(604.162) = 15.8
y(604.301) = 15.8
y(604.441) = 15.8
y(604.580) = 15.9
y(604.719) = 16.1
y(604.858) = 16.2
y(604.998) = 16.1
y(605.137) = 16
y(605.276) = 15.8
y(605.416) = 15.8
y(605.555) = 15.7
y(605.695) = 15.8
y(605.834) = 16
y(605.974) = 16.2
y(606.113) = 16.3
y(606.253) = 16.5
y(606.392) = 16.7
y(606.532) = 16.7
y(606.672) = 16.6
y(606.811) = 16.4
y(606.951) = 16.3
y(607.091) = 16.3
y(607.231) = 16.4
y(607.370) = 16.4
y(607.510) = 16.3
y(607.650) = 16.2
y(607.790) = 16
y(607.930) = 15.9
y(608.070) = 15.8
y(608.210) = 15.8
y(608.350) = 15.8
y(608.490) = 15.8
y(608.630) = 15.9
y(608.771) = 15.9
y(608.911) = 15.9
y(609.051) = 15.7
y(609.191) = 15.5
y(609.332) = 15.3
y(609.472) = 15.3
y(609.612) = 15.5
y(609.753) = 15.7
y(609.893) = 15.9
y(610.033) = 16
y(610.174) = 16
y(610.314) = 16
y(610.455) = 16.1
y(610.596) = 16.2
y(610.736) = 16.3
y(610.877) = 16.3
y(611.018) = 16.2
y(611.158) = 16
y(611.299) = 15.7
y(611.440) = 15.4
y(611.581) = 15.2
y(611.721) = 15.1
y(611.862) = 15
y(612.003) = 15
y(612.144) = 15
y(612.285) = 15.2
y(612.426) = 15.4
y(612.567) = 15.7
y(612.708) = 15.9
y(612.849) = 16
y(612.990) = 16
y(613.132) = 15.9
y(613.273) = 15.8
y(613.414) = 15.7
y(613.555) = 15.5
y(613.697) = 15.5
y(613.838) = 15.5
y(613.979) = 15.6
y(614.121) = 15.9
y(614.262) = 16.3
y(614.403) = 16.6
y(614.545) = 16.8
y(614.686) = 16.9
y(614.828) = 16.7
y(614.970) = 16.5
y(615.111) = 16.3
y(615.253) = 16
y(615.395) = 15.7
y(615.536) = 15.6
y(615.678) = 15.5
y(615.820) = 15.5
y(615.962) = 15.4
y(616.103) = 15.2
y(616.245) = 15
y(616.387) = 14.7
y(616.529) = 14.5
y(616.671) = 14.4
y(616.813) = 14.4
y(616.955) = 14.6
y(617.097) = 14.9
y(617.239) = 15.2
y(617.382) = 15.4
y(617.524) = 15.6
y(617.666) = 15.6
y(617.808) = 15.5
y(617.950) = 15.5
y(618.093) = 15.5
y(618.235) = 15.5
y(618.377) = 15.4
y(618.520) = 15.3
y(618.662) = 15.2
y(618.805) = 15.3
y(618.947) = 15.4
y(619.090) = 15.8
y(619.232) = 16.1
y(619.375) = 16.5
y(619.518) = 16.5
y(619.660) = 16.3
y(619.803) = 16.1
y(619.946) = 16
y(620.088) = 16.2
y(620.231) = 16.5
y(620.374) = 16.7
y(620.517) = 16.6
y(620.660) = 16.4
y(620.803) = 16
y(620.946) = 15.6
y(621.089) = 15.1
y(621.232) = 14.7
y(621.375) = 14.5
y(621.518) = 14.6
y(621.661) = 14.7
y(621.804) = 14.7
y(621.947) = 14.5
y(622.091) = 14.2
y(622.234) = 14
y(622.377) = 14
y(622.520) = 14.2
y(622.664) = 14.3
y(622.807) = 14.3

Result 0.08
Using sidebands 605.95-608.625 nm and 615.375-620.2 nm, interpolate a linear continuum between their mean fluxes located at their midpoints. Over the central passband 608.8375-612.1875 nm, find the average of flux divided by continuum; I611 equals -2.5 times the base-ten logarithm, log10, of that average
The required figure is 0.021 mag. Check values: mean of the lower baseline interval 16.2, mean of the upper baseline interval 15.5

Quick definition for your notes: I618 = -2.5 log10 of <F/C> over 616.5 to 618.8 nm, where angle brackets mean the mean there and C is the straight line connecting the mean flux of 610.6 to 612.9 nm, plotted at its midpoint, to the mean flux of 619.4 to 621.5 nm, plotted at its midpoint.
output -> 0.05 mag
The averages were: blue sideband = 15.6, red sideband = 15.9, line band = 15.2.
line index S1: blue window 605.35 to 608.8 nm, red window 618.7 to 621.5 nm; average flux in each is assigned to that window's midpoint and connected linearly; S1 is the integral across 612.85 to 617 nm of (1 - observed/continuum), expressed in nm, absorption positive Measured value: 0.08 nm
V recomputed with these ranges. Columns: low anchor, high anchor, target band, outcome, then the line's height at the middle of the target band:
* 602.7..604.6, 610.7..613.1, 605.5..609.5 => -0.09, 15.7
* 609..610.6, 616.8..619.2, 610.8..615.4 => -0.07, 15.6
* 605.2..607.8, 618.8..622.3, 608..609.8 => 0.05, 16.1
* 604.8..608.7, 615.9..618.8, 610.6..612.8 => 0.01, 15.7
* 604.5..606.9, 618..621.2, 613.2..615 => -0.01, 16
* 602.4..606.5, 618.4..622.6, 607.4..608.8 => -0.01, 15.8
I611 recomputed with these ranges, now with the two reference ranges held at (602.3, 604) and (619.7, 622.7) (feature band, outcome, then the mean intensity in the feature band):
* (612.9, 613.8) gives -0.01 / 15.7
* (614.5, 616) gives -0.04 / 16.1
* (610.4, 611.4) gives -0.03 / 16.1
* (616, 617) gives 0.05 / 14.7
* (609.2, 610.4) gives 0.00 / 15.7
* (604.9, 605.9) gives -0.01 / 15.9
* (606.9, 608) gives -0.03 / 16.2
